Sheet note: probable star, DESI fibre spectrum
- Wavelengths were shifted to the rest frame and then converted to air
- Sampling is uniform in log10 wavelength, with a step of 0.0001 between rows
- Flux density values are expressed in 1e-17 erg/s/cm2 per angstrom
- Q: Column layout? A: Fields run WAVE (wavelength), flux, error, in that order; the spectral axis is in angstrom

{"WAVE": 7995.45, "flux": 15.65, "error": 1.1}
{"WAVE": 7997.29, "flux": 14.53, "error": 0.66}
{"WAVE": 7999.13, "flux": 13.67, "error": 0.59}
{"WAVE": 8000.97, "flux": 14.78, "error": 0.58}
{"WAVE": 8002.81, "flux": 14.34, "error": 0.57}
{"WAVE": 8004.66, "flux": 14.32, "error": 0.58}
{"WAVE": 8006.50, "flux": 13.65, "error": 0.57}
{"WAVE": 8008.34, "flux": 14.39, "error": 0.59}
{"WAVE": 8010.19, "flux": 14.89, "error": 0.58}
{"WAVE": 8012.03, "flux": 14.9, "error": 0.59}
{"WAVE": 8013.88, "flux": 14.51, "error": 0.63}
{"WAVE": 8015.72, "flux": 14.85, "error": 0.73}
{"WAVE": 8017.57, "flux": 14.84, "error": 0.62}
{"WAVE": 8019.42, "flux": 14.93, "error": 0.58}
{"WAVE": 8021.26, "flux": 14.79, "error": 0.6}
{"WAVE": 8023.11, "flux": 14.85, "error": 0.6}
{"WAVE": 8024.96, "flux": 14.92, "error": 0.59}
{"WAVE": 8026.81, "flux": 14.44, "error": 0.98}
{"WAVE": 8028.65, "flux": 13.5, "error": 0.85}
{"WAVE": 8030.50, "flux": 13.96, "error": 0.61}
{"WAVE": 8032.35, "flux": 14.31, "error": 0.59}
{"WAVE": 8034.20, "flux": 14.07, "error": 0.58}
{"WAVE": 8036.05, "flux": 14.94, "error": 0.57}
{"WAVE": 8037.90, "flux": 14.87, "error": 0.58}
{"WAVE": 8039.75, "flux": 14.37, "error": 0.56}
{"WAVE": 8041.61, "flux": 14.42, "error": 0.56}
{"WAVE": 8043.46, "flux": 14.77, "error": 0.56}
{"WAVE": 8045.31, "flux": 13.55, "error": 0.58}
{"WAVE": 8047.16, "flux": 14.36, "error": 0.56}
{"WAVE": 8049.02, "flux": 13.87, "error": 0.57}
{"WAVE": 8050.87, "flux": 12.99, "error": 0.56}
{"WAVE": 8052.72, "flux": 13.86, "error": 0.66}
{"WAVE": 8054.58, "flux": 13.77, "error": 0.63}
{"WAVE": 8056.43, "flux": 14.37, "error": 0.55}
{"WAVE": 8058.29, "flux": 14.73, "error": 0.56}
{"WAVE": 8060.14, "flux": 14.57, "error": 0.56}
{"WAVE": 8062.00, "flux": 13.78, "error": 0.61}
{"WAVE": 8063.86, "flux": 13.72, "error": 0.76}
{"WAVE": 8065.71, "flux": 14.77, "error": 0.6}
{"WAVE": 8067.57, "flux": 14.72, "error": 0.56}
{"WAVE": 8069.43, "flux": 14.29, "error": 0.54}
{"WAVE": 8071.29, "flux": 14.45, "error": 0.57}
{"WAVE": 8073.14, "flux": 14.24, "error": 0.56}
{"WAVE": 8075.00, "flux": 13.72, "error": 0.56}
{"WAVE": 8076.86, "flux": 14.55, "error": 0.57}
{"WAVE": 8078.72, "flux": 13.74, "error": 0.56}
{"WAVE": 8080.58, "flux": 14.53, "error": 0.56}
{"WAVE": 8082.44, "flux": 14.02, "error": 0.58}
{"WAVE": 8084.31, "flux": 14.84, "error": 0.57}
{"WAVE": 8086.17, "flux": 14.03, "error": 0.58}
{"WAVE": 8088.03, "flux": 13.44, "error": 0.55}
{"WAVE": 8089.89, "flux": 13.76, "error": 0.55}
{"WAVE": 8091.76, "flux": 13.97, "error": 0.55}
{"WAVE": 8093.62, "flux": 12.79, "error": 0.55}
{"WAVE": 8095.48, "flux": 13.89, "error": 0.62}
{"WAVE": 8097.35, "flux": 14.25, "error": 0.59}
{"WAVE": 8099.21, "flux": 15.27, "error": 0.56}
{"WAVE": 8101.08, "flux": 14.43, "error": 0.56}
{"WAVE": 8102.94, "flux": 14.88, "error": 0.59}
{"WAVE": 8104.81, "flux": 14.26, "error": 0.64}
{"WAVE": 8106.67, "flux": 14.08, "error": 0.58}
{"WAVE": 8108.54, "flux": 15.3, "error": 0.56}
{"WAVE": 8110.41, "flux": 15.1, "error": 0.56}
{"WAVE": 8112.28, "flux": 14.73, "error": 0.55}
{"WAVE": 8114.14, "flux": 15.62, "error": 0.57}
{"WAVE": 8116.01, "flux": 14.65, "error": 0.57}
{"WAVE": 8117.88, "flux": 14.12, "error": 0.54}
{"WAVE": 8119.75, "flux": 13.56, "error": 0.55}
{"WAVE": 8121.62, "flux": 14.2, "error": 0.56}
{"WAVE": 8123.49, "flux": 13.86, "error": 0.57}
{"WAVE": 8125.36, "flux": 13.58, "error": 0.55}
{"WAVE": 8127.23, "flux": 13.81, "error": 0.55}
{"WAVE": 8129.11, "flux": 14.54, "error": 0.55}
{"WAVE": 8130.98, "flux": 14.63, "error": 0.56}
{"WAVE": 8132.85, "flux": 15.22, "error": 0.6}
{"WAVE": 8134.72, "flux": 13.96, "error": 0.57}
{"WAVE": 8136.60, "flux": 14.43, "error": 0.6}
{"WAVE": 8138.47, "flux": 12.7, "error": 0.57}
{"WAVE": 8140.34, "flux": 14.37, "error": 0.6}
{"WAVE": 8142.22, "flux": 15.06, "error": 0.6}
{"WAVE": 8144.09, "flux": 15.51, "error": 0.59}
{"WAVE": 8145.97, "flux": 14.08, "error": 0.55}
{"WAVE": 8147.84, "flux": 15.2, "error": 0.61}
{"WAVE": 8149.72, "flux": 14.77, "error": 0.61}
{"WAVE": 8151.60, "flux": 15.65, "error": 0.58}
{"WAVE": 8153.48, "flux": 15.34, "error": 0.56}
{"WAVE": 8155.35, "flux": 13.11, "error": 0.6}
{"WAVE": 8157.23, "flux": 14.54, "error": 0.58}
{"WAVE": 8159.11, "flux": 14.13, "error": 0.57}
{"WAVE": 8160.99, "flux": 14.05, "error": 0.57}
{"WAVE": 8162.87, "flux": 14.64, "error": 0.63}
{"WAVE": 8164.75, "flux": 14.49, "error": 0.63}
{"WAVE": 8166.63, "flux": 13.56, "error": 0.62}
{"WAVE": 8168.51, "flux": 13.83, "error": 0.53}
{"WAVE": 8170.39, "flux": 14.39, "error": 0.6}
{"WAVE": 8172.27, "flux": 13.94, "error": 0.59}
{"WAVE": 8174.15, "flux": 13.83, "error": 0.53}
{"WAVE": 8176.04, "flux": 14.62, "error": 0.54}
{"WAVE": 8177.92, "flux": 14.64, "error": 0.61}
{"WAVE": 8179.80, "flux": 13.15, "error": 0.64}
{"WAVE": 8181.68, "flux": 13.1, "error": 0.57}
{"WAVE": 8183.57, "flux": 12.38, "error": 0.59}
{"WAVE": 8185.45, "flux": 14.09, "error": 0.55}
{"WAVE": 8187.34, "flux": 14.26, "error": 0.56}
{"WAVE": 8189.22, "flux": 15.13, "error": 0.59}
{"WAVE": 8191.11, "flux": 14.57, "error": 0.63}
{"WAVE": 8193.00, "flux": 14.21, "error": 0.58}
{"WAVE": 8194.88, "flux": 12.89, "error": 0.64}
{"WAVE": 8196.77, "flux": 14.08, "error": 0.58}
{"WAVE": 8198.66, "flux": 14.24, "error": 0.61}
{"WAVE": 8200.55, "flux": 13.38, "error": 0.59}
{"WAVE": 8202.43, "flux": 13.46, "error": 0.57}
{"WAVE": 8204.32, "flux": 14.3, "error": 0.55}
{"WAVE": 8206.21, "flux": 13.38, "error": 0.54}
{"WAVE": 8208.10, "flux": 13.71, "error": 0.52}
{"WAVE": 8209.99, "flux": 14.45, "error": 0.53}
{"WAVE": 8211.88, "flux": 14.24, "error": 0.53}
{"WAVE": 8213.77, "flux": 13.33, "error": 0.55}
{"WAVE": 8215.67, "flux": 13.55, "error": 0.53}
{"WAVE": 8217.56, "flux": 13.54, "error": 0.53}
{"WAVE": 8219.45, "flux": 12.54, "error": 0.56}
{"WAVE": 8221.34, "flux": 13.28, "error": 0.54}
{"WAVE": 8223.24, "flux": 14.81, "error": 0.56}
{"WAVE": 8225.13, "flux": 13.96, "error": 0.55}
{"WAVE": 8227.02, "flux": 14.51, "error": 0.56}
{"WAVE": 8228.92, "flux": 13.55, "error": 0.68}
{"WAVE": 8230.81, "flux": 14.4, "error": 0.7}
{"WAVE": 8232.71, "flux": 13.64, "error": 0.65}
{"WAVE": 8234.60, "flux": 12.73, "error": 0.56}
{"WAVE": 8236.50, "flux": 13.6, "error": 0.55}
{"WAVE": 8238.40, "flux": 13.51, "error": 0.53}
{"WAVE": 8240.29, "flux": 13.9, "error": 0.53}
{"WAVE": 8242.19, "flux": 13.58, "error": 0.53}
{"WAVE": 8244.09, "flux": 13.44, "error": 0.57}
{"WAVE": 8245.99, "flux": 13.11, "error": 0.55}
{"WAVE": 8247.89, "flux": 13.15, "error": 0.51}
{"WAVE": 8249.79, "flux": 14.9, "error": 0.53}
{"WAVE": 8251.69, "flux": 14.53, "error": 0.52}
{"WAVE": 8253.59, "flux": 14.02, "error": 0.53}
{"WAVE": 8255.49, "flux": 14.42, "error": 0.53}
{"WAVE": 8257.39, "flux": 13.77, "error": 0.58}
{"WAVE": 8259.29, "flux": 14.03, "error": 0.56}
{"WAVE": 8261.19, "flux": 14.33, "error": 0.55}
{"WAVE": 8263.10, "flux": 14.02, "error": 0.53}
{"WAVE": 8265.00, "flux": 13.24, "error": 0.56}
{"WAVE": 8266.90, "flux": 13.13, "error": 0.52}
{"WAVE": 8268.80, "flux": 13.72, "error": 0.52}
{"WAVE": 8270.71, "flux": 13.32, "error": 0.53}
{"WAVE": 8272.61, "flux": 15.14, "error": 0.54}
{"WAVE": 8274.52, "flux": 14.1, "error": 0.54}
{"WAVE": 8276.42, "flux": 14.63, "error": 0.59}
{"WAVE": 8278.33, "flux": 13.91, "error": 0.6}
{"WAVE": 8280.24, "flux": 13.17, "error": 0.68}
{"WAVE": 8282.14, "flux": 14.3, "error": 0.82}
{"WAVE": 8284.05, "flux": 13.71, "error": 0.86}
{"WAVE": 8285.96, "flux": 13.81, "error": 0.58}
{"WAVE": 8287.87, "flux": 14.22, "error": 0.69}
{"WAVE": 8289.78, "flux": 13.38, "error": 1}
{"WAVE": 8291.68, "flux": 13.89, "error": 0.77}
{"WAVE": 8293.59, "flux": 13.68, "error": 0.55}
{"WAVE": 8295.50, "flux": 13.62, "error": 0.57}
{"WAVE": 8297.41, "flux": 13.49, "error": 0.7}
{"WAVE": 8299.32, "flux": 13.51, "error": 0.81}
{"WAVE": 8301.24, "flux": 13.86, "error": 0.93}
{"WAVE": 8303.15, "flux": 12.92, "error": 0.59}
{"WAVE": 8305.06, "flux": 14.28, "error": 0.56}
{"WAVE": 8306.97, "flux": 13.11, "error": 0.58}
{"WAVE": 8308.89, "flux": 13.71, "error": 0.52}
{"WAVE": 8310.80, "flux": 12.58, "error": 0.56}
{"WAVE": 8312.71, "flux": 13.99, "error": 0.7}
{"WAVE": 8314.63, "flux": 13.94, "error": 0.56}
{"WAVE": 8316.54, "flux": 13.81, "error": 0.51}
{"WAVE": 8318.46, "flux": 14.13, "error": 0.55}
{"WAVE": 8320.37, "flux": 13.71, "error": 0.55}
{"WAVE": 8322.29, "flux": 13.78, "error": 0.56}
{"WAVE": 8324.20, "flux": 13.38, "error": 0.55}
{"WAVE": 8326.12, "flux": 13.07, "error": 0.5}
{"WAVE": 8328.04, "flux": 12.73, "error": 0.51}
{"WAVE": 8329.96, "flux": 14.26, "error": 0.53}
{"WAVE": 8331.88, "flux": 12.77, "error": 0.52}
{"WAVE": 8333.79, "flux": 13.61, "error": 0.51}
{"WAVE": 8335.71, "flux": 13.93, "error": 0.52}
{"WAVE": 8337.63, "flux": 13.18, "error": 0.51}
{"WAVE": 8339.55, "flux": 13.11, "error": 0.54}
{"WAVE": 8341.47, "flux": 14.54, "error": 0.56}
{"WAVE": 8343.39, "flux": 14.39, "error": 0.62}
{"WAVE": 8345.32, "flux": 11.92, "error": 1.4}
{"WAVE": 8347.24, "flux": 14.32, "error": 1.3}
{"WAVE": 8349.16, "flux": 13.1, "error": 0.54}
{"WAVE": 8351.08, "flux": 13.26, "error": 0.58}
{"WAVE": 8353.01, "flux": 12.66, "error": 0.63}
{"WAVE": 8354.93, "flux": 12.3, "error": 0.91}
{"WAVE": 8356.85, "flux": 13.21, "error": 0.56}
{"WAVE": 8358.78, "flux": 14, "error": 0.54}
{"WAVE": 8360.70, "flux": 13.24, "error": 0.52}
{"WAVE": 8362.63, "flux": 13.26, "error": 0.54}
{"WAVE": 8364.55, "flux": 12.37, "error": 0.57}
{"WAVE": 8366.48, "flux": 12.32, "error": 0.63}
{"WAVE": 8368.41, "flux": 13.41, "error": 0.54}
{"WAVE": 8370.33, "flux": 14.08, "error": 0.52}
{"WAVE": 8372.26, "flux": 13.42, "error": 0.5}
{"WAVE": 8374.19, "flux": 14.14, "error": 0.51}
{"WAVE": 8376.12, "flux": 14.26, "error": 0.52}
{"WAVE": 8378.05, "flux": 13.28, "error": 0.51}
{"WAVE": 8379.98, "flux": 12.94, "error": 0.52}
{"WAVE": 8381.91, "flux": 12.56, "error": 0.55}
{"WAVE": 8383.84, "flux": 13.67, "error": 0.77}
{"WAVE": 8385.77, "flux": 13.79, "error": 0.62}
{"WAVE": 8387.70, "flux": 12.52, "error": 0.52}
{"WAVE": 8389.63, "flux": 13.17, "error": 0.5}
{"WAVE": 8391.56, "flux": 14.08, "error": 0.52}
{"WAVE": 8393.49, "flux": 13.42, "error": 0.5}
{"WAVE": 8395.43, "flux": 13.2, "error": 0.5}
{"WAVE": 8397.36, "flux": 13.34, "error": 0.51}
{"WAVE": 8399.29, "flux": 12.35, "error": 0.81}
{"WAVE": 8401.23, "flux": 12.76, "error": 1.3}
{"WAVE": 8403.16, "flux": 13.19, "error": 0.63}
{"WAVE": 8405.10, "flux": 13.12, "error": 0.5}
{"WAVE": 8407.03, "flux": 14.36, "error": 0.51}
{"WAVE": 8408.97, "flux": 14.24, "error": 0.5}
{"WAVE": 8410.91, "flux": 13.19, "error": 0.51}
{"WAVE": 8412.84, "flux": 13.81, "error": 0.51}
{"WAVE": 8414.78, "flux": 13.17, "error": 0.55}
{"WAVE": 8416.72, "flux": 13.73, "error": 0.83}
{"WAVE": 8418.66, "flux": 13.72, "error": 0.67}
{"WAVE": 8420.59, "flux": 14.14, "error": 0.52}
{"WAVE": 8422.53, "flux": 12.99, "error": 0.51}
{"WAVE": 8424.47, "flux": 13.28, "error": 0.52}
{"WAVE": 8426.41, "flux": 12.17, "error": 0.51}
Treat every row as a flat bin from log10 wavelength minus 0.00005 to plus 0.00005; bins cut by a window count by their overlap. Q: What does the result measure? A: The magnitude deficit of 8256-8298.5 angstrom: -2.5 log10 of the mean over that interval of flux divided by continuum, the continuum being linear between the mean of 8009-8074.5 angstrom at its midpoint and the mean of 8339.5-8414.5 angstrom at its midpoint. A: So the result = -0.02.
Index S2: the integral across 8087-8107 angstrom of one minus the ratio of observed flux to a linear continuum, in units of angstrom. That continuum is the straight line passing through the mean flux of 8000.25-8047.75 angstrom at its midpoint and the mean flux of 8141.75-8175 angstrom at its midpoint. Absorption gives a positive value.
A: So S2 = 0.5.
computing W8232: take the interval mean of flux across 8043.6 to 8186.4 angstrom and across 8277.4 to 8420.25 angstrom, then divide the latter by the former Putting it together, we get 0.95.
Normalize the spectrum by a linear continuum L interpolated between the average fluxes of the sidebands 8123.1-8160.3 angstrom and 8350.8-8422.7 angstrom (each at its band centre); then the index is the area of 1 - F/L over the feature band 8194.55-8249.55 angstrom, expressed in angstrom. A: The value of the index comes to 1.5 angstrom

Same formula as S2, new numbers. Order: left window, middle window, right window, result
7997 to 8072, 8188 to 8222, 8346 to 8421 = 0.2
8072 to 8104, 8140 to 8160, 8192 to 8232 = -1.1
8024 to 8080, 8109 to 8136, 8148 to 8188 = -0.5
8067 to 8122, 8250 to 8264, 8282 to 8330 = -0.4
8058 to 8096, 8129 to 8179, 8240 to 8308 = -1.5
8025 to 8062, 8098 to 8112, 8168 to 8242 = -0.7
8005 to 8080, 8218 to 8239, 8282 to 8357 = 0.2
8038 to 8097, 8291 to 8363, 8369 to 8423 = 0.6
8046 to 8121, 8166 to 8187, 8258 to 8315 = 0.3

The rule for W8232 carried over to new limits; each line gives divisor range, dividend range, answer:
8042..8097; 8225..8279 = 0.99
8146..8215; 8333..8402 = 0.95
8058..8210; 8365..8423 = 0.94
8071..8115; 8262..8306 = 0.96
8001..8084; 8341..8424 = 0.93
